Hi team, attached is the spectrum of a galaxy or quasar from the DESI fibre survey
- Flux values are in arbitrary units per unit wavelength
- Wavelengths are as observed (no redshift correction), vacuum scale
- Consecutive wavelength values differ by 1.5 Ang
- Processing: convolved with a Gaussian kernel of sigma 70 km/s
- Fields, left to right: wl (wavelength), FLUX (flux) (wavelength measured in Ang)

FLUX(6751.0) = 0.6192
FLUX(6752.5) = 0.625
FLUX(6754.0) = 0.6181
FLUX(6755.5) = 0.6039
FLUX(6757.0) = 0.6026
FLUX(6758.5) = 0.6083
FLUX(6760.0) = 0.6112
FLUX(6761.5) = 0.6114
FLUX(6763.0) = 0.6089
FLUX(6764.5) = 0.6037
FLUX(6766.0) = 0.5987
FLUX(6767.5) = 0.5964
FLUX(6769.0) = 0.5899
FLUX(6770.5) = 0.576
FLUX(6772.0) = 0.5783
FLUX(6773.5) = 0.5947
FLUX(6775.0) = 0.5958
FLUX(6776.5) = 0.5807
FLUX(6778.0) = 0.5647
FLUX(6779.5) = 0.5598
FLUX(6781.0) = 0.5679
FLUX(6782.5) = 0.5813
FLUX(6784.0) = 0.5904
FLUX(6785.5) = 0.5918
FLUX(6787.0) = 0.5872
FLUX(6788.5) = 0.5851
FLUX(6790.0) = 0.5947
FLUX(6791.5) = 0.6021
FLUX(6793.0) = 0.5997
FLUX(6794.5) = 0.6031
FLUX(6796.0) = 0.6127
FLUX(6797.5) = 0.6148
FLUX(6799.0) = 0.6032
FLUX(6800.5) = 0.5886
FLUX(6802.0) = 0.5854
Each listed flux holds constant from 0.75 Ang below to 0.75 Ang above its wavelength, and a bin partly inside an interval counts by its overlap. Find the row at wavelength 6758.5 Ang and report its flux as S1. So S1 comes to 0.6083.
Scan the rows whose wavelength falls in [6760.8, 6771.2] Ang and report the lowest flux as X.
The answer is 0.576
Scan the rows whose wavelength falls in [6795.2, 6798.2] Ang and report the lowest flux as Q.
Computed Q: 0.6127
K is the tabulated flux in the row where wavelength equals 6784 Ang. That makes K 0.5904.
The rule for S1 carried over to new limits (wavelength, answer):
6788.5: 0.5851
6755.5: 0.6039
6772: 0.5783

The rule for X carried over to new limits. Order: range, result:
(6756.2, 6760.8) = 0.6026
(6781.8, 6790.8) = 0.5813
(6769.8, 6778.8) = 0.5647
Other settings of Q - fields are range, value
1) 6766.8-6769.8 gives 0.5899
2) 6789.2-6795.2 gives 0.5947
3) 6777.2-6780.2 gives 0.5598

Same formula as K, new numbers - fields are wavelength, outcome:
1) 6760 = 0.6112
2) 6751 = 0.6192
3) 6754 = 0.6181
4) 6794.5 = 0.6031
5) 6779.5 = 0.5598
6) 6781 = 0.5679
